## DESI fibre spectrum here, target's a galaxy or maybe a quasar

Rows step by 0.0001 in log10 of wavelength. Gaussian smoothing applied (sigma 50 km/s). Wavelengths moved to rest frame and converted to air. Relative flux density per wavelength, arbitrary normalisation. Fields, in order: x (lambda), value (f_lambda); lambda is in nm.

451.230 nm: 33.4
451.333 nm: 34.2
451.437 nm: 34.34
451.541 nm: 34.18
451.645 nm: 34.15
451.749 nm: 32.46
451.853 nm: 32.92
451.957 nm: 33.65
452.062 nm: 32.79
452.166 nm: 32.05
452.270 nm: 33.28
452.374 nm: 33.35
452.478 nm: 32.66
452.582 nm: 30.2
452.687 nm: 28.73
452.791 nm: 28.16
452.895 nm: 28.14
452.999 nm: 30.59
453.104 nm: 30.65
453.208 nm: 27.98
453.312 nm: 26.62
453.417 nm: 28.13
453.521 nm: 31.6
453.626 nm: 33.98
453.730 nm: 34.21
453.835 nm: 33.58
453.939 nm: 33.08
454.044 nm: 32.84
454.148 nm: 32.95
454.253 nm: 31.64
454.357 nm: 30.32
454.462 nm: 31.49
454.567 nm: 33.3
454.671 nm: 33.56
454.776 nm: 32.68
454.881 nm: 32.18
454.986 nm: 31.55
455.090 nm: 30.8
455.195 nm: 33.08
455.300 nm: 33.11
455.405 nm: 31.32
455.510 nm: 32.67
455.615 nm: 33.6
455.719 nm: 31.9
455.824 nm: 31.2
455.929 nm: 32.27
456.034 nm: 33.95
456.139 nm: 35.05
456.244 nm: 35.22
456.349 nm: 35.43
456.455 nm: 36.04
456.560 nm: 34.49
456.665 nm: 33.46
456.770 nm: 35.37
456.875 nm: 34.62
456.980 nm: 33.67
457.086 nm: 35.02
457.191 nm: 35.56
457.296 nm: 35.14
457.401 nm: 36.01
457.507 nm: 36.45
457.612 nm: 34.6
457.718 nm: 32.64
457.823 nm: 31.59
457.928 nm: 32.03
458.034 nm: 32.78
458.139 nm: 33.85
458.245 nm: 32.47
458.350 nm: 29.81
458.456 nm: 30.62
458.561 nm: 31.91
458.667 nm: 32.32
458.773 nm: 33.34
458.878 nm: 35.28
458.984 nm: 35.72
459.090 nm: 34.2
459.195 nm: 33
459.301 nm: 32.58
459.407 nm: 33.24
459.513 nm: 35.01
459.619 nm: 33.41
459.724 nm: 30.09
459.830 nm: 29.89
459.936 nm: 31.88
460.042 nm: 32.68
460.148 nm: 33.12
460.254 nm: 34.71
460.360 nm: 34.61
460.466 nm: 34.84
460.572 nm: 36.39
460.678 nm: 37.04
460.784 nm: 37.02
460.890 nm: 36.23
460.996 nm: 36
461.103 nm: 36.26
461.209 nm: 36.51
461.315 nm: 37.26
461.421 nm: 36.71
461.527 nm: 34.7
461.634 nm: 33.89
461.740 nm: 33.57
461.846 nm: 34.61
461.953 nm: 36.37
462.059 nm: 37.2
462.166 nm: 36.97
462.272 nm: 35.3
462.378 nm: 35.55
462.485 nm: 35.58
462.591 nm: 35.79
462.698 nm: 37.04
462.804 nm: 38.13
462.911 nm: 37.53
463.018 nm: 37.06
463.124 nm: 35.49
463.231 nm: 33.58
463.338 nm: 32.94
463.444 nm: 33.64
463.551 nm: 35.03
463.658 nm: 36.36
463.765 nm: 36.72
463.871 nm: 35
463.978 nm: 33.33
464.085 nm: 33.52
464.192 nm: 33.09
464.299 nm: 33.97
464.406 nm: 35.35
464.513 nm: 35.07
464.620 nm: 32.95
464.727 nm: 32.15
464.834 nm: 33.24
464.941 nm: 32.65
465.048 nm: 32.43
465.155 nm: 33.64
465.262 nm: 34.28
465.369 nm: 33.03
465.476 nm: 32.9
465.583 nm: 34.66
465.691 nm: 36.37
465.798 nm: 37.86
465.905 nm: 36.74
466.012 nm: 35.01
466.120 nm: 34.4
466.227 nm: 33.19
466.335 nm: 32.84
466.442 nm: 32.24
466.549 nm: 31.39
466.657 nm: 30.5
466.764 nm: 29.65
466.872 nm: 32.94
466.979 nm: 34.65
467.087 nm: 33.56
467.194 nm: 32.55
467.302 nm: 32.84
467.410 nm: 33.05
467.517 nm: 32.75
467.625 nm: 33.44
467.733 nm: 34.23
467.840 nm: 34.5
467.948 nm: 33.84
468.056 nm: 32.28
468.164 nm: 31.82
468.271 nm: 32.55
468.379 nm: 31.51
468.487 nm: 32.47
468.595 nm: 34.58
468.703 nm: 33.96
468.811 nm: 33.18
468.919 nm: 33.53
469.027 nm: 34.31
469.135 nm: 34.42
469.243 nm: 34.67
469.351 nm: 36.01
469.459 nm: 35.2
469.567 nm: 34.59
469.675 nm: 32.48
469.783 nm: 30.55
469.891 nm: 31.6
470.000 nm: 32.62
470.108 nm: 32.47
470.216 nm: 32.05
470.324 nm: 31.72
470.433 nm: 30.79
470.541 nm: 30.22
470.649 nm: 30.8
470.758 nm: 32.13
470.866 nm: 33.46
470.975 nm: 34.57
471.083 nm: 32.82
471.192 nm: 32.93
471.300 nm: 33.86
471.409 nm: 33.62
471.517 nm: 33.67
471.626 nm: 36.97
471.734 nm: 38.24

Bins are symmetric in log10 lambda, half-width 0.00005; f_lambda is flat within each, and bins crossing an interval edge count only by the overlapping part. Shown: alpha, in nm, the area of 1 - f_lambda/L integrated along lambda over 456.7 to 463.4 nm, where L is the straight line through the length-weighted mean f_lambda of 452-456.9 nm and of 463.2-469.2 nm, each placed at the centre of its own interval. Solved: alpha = -0.33 nm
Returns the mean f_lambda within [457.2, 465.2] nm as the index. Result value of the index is 34.4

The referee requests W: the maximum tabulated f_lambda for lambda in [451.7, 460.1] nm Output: 36.45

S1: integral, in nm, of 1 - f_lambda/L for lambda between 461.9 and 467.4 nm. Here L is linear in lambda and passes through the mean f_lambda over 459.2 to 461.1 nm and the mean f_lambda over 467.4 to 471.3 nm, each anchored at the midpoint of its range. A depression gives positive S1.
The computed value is -0.14 nm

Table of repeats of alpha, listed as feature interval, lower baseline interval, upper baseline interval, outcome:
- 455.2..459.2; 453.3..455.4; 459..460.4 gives -0.127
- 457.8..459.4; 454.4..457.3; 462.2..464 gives 0.068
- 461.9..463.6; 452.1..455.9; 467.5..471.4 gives -0.179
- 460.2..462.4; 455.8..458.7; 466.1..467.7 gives -0.167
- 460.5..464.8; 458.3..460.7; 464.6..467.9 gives -0.267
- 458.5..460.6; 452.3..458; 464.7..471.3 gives -0.036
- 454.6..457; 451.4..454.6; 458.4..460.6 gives -0.073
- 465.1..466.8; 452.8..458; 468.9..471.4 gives -0.042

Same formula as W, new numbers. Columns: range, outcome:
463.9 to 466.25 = 37.86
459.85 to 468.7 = 38.13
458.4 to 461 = 37.04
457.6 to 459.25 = 35.72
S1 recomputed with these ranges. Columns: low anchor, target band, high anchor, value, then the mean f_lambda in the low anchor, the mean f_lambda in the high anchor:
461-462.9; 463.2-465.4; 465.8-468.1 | 0.05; 36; 33.3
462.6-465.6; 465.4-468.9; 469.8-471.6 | 0.02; 34.5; 32.5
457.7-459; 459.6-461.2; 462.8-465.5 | -0.06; 32.6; 34.3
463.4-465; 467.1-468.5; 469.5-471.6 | 0.01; 34.1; 32.5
